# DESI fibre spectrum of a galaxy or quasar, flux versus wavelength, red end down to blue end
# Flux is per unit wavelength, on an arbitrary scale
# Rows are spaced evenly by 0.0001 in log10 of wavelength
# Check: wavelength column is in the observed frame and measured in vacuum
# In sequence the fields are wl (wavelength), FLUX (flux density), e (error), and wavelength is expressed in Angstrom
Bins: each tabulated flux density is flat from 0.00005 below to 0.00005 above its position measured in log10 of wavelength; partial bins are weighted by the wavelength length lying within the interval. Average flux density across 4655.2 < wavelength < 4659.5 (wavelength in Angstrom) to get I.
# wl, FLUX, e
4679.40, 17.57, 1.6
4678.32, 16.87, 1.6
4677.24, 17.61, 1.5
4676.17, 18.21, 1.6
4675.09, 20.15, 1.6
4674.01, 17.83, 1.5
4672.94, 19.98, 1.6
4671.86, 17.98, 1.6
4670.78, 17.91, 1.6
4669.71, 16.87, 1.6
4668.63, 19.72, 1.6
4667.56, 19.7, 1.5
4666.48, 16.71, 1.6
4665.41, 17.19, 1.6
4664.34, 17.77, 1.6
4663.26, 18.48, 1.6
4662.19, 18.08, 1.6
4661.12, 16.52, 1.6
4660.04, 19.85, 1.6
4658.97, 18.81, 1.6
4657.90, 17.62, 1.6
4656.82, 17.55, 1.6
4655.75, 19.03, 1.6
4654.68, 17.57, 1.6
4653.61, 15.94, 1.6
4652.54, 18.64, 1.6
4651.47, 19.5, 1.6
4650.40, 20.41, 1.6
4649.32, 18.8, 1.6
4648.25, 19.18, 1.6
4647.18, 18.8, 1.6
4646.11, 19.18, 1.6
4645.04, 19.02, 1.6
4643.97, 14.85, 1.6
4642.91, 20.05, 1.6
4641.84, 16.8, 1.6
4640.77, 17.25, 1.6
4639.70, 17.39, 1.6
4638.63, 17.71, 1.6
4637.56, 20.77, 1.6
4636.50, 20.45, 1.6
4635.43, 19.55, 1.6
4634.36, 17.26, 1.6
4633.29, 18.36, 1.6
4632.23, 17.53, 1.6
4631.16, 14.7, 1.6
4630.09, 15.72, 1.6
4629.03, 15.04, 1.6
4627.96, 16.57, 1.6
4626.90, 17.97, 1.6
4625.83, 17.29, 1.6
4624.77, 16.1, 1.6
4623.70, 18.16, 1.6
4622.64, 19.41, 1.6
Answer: 18.2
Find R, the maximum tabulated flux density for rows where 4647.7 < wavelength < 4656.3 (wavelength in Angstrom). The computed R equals 20.41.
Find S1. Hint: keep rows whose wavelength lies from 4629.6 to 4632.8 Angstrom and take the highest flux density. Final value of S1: 17.53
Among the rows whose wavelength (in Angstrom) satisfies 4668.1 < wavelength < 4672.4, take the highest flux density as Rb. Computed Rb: 19.72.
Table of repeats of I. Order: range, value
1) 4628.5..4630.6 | 15.4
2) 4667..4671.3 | 18.5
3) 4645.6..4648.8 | 19.1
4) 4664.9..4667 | 17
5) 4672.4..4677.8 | 18.8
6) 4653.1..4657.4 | 17.5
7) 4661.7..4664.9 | 18.1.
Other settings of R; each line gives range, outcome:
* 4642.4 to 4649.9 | 20.05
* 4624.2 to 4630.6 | 17.97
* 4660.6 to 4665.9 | 18.48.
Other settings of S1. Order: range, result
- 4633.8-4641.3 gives 20.77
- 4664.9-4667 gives 17.19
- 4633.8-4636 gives 19.55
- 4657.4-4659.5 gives 18.81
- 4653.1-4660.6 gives 19.85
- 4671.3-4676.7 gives 20.15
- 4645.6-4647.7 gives 19.18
